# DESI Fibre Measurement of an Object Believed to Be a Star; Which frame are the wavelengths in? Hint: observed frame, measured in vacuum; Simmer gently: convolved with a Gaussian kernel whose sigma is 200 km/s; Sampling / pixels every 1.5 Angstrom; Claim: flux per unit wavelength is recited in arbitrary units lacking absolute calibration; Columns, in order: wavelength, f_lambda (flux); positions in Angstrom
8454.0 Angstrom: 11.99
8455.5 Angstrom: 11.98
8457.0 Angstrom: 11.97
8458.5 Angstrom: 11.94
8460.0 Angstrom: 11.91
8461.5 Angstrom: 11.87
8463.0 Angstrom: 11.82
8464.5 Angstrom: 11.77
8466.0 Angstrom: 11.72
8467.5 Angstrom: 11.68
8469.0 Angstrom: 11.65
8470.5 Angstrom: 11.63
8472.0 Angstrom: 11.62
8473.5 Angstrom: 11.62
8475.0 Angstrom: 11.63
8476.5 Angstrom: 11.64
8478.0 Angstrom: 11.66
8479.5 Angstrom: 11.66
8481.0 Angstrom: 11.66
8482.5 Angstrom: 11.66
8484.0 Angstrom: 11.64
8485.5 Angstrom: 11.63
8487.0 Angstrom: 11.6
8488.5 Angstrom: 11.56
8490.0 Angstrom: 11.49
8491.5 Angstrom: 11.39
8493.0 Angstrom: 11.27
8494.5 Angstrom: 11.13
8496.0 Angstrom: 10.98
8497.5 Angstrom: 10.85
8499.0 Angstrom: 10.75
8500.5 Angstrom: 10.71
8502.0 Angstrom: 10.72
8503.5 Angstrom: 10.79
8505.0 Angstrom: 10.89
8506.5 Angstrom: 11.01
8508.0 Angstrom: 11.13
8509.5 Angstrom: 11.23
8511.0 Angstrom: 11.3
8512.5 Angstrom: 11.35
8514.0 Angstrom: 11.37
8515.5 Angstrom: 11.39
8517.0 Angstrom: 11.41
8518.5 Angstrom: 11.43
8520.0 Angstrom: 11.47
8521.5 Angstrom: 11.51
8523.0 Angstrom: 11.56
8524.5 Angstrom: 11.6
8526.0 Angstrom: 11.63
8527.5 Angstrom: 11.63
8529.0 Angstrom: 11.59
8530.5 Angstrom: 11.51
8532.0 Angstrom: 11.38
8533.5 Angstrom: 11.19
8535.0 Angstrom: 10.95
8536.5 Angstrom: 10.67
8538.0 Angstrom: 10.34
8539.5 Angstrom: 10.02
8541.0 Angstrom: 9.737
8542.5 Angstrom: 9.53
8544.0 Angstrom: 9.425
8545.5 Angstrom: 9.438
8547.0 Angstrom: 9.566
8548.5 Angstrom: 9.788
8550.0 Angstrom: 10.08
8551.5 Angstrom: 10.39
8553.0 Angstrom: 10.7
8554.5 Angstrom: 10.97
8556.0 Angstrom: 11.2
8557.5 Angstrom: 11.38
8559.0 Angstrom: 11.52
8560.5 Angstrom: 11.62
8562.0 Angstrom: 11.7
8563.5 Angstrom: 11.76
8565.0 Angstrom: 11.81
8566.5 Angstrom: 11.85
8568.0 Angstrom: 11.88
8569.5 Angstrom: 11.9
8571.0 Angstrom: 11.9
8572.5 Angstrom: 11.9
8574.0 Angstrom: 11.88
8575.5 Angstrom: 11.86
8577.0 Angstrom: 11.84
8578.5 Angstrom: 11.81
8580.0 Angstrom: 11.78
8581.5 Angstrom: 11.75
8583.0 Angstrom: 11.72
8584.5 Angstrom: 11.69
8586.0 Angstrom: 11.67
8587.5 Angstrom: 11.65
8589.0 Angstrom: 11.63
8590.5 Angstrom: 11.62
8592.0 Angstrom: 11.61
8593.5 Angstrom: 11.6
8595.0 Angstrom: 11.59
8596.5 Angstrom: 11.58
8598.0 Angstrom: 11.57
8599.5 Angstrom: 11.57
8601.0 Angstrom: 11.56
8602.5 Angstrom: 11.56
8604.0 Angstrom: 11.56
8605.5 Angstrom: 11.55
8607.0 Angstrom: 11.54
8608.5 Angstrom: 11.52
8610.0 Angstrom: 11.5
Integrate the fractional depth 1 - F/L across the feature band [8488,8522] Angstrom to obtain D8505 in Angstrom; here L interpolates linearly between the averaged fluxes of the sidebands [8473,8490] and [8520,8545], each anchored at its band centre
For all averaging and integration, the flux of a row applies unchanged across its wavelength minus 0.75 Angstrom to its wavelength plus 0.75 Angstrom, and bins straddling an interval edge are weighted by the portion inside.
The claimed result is 0.3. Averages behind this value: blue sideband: 11.6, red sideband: 10.9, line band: 11.2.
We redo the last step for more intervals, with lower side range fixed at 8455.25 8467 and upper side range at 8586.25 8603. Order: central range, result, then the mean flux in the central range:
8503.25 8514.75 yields 0.6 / 11.1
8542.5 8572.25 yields 1.8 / 11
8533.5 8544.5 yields 1.4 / 10.2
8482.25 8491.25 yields 0.2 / 11.6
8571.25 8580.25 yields -0.2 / 11.9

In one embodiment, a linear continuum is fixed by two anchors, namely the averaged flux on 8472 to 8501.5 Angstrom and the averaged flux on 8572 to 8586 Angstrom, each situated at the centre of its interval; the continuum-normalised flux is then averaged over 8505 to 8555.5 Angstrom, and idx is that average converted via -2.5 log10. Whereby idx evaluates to 0.07 mag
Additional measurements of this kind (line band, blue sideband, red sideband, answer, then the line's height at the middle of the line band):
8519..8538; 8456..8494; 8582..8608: 0.027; 11.6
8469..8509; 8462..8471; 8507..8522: 0.021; 11.5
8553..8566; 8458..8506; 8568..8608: 0.016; 11.6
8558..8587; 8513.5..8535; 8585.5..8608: -0.021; 11.5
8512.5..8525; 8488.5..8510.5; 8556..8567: -0.022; 11.2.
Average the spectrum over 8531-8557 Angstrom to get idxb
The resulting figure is 10.3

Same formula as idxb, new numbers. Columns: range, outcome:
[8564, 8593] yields 11.8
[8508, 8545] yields 11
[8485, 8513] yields 11.1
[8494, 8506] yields 10.8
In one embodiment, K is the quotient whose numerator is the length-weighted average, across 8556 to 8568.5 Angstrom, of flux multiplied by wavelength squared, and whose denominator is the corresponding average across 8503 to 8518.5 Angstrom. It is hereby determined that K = 1.05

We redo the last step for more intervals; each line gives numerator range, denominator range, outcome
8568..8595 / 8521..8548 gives 1.11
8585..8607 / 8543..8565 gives 1.09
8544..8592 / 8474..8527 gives 1.02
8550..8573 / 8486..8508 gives 1.05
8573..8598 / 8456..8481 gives 1.02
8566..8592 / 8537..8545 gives 1.21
